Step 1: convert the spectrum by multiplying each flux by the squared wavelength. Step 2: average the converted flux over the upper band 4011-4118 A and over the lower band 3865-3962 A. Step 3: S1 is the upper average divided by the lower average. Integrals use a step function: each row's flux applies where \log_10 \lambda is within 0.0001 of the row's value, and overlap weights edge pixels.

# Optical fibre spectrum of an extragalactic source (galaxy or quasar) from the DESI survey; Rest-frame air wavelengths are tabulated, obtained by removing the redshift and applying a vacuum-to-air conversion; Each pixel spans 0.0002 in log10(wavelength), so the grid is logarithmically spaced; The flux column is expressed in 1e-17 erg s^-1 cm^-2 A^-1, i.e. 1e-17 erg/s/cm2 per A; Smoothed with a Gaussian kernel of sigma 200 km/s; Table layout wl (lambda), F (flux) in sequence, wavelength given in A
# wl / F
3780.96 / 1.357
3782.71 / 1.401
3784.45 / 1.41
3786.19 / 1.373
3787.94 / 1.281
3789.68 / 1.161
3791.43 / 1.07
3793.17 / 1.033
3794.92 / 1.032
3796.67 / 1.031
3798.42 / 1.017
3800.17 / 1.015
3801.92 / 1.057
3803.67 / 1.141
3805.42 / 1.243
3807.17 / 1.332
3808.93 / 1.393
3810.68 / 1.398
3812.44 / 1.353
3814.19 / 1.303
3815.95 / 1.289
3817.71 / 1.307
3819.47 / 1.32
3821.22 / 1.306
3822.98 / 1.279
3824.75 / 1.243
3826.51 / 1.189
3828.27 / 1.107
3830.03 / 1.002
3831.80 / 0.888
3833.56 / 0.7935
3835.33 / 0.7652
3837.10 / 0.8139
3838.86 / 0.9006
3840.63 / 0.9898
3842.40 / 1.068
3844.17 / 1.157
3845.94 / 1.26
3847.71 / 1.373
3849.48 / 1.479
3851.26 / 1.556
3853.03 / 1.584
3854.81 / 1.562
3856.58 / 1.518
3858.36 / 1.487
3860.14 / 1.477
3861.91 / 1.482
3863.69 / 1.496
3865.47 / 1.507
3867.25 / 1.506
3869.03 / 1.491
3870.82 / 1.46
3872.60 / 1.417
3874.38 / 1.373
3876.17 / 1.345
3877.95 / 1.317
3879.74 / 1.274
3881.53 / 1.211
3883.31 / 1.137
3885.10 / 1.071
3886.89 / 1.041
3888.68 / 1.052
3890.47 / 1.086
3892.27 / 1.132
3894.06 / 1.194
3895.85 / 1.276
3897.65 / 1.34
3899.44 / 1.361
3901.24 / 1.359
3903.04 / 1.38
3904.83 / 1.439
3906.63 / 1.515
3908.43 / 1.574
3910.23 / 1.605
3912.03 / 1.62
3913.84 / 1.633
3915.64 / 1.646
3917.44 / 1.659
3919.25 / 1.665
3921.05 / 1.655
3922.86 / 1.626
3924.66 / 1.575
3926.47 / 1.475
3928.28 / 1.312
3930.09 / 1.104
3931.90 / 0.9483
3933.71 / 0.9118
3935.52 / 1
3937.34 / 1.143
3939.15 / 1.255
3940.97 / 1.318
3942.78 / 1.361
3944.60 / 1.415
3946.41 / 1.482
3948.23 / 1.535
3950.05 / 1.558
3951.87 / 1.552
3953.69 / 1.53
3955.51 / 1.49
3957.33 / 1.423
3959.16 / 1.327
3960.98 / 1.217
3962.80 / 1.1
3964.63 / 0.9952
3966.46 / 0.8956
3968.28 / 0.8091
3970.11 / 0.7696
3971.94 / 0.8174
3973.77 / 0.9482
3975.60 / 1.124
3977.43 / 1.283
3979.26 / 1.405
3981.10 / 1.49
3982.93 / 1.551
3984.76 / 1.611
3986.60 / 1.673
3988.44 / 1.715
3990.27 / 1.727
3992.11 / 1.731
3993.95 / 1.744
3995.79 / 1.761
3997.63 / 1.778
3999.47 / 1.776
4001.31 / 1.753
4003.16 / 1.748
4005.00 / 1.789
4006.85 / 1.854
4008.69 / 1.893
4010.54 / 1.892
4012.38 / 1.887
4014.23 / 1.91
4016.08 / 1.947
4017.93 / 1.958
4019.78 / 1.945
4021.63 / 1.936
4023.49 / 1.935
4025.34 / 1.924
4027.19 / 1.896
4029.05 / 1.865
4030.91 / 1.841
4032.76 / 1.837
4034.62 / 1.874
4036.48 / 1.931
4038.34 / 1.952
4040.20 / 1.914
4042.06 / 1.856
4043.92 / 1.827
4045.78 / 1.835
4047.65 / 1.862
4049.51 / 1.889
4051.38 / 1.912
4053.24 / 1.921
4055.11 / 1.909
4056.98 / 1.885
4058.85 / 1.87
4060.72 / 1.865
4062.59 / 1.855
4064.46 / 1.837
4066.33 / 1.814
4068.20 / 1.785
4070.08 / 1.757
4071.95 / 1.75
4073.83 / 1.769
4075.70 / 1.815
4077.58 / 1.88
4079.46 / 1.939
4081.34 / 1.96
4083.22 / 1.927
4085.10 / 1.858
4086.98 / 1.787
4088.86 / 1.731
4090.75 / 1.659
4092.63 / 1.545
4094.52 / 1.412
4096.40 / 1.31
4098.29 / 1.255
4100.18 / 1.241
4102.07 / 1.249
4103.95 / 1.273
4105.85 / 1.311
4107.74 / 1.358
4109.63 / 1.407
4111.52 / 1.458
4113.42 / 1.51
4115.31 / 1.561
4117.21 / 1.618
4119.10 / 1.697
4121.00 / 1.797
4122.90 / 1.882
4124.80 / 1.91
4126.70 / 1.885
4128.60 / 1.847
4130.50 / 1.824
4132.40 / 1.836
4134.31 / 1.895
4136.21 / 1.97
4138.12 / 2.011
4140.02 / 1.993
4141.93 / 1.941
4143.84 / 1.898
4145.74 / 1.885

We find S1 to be 1.38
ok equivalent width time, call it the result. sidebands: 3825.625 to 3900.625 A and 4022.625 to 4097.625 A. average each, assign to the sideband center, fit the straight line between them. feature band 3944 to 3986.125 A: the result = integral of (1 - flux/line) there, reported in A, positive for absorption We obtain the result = 7.26 A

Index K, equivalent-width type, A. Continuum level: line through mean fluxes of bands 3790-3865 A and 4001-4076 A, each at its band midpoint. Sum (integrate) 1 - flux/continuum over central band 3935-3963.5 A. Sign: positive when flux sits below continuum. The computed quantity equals 4.1 A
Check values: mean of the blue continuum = 1.22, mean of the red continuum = 1.87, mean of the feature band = 1.36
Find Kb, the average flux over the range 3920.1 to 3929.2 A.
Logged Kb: 1.53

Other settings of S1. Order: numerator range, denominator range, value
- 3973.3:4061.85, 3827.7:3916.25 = 1.47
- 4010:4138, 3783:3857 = 1.67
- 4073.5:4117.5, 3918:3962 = 1.24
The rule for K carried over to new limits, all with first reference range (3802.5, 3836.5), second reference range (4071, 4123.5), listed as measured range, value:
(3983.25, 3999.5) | -3.0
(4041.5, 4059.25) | -4.0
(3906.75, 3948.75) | -2.1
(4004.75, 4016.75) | -3.4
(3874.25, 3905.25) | 1.3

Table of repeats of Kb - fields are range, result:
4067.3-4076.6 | 1.78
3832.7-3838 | 0.791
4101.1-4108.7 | 1.3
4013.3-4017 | 1.93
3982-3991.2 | 1.66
